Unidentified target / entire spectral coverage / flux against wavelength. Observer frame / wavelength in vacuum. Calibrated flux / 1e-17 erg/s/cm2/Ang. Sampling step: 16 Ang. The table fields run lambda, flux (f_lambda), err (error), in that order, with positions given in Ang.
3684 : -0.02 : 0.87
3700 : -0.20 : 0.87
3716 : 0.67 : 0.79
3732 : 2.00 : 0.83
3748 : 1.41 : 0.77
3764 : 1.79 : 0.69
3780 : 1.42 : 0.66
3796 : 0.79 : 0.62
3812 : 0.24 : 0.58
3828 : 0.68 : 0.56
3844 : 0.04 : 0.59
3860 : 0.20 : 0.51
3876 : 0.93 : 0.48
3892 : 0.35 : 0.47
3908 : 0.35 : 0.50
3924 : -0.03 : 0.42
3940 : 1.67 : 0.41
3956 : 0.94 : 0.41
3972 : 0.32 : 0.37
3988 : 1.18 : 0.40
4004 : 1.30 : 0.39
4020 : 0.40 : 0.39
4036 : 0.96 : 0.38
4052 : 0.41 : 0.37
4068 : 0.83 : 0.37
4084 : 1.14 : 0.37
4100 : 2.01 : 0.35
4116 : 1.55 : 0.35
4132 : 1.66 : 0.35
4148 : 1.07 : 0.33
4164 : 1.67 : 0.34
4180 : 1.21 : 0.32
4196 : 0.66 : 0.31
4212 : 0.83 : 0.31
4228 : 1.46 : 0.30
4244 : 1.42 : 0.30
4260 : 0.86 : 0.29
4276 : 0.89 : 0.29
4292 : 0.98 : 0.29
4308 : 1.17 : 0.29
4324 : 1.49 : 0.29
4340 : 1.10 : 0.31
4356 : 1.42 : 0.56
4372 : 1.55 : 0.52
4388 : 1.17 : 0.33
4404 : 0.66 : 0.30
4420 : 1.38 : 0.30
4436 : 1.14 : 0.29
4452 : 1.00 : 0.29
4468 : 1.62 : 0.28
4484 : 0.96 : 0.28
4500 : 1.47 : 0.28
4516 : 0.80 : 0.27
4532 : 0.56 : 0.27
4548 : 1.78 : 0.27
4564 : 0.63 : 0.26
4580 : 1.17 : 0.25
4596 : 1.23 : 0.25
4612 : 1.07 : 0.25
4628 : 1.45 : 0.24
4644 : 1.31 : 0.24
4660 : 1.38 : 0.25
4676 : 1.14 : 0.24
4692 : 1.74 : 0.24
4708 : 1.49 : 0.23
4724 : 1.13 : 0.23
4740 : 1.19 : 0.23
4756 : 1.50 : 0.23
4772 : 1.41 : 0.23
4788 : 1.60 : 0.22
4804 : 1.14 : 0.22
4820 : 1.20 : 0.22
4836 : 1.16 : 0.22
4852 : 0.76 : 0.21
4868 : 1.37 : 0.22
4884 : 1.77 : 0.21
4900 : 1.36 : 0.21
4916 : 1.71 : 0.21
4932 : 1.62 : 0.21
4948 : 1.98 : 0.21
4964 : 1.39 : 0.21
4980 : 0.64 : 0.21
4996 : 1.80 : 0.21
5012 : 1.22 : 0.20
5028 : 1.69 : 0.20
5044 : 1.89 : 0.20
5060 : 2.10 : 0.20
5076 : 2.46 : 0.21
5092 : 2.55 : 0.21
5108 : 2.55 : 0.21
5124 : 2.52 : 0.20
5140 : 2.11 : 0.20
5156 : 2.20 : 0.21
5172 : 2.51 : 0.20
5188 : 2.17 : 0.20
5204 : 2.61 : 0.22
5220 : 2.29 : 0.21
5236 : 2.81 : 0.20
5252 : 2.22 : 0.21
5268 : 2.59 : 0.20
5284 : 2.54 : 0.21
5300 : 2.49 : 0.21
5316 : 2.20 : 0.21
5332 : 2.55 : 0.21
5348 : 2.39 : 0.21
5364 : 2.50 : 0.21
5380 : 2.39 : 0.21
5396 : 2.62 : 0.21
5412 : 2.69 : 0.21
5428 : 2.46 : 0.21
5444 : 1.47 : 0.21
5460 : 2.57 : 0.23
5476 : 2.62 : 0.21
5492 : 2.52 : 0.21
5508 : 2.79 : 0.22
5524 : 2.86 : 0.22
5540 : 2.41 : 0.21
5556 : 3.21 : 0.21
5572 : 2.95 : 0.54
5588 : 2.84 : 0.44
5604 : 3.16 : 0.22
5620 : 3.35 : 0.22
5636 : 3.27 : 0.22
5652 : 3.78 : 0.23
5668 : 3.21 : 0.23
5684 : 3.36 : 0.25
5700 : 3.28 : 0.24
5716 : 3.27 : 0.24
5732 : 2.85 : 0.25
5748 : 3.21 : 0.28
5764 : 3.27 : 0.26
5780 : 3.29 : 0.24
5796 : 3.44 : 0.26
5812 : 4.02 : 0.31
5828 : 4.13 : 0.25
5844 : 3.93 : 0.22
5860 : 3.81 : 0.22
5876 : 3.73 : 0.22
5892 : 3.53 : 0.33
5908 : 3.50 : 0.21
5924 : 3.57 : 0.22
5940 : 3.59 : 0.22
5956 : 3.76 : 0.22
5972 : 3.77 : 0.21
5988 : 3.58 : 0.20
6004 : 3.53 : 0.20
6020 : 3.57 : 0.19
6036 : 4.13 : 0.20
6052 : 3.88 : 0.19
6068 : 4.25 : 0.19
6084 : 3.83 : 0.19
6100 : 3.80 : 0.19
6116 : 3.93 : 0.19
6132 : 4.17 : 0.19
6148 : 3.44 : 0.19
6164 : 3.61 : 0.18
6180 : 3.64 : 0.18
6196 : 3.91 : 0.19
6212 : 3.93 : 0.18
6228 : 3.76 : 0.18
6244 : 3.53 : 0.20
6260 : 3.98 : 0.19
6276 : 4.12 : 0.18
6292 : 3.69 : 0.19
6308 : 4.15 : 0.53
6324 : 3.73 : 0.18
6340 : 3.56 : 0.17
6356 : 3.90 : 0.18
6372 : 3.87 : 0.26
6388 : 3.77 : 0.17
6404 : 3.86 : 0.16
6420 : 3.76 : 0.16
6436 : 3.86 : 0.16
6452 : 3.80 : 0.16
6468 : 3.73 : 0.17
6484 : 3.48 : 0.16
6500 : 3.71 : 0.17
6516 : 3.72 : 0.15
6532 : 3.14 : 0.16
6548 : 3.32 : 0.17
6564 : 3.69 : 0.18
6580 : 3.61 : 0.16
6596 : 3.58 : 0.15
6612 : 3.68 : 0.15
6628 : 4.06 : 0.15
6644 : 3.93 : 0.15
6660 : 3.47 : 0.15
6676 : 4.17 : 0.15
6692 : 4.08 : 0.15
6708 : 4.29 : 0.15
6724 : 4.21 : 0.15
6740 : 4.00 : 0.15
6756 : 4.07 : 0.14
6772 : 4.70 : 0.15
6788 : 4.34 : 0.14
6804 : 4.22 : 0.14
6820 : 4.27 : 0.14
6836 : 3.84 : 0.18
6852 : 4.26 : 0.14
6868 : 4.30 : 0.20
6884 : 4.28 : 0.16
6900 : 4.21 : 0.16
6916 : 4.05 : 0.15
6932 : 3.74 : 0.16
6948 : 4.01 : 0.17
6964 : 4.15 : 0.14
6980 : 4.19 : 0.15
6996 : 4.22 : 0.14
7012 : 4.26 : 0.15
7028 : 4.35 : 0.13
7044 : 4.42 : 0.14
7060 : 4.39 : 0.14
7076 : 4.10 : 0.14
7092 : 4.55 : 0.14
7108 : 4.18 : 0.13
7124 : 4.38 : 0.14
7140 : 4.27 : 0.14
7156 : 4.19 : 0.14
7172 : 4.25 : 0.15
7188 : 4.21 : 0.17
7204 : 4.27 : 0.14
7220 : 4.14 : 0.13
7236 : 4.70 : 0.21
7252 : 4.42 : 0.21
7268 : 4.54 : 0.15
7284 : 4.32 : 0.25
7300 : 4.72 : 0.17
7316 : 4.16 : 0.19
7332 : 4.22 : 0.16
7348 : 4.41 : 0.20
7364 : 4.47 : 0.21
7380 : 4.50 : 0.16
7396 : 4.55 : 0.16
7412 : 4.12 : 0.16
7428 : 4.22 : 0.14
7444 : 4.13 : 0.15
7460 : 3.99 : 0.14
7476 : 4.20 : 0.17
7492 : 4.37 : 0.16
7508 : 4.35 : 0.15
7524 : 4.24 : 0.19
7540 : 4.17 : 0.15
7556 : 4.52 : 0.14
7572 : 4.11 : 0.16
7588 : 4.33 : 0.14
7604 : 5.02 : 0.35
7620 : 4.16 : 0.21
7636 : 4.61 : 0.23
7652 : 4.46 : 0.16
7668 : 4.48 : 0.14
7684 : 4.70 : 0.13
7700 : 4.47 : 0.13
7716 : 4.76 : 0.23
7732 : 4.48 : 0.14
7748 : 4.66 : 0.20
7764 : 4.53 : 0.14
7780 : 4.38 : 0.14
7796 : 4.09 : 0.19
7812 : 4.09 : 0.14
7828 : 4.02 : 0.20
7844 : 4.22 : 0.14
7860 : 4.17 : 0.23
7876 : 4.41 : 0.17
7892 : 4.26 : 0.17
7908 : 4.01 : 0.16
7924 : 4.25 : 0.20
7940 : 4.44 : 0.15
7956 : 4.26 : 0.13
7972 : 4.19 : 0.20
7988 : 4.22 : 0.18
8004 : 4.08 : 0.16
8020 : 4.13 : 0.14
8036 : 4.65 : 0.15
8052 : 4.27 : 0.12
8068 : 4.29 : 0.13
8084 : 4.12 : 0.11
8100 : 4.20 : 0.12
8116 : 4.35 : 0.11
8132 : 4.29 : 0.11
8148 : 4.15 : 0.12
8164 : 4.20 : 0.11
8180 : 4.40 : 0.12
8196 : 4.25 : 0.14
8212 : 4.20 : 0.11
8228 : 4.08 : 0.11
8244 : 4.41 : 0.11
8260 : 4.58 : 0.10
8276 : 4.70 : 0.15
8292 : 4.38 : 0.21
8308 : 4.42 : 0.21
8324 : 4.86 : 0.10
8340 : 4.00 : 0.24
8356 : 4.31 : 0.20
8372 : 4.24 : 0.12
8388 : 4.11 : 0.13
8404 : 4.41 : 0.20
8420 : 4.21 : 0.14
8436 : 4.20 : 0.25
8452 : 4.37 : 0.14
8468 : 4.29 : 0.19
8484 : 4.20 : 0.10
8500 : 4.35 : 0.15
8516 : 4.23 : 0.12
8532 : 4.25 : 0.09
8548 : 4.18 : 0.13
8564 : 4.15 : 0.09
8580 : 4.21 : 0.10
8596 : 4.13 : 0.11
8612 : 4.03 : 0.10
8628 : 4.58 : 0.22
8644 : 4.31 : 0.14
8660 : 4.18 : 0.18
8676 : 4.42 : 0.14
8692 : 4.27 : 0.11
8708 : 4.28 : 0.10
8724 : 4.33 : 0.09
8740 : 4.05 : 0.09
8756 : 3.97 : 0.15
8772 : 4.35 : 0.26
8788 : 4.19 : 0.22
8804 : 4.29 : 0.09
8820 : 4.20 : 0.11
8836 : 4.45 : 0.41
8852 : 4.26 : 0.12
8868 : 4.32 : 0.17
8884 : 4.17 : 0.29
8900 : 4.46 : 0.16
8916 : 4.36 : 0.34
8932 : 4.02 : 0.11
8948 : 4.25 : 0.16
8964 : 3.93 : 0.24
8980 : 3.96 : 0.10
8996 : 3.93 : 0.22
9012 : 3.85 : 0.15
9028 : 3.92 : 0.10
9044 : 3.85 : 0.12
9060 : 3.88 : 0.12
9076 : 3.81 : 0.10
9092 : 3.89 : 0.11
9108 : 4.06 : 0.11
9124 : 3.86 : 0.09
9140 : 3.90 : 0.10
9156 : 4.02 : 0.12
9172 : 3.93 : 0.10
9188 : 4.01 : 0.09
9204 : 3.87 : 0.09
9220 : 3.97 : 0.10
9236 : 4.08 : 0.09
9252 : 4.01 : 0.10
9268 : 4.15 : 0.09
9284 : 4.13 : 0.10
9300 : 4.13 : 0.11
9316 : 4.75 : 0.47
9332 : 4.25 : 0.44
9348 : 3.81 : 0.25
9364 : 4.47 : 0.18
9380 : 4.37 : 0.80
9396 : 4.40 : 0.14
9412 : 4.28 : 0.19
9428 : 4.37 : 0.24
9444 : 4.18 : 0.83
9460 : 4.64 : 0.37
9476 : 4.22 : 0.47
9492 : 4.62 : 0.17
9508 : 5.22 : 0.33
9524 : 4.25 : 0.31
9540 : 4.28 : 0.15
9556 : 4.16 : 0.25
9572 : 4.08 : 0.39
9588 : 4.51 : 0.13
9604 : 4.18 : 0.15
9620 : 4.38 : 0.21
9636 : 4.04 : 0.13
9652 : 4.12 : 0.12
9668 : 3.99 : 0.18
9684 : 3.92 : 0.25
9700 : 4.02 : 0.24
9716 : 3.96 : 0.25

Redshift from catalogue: 0.26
